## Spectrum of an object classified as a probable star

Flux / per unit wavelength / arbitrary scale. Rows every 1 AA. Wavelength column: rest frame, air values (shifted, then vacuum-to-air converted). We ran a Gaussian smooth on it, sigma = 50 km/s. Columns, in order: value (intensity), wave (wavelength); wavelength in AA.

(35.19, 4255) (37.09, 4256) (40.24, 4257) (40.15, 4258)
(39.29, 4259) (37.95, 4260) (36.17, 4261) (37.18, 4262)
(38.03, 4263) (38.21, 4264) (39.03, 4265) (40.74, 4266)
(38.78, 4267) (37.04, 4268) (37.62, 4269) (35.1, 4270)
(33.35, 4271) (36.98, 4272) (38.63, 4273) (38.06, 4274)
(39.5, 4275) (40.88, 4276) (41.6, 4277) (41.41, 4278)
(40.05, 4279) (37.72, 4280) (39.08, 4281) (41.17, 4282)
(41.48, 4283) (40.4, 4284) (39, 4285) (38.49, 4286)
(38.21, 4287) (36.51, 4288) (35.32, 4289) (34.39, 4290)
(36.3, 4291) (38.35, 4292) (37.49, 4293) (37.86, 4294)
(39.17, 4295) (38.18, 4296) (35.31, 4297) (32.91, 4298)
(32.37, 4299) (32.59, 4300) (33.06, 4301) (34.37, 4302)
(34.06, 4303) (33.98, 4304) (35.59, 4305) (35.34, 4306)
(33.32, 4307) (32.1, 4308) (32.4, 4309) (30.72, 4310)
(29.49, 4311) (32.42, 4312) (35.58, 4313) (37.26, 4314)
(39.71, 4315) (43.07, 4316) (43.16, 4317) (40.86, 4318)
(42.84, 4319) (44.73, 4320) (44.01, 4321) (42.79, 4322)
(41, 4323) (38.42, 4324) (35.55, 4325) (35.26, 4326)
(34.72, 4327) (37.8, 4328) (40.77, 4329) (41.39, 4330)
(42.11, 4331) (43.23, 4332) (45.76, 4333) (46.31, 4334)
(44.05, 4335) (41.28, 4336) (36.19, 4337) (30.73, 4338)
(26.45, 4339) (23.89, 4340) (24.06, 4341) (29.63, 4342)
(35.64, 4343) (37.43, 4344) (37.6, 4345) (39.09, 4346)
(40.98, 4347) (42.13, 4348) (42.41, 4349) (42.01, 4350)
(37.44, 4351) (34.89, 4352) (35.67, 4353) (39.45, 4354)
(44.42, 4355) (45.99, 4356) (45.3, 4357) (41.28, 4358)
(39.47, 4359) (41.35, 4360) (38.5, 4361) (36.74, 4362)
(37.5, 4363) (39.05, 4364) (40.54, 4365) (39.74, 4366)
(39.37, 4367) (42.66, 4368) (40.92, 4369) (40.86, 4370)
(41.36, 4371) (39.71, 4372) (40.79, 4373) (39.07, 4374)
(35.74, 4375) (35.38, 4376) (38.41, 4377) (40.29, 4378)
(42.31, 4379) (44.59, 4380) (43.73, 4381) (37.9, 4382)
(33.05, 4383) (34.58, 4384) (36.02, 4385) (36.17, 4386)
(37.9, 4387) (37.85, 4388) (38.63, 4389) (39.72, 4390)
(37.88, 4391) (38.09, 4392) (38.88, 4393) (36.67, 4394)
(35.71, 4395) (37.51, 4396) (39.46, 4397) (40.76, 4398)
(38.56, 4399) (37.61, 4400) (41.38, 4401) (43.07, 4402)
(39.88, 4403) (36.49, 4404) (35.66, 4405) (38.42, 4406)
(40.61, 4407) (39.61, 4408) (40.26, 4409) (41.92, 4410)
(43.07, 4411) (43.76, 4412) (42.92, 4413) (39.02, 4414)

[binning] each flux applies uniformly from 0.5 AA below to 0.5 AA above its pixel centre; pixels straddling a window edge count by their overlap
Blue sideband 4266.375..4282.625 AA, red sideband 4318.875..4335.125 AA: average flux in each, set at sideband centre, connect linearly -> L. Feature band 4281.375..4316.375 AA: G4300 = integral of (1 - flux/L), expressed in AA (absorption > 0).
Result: 3.4 AA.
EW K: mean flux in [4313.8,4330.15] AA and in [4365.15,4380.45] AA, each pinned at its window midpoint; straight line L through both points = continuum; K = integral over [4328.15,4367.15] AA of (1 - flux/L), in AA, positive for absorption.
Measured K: 1.41 AA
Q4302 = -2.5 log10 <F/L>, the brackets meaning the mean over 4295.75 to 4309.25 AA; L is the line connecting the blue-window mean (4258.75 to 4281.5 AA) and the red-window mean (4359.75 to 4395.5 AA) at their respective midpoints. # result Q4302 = 0.14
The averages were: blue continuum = 38.4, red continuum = 38.8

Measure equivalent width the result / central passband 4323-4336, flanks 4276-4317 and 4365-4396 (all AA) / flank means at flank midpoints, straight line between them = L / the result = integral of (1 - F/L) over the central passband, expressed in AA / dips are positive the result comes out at -1.1 AA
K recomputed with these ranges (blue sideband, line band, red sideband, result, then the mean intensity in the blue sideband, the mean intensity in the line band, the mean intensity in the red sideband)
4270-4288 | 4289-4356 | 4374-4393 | 2.5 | 39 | 37.2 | 38.3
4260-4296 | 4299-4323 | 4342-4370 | 1.4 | 38.3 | 36.7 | 39.7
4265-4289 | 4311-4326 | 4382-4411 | -0.4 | 38.7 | 39.6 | 38.4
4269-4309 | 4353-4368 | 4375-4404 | -1.0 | 36.9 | 40.5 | 38.6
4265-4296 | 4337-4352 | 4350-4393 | 1.6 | 38.4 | 35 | 39.3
